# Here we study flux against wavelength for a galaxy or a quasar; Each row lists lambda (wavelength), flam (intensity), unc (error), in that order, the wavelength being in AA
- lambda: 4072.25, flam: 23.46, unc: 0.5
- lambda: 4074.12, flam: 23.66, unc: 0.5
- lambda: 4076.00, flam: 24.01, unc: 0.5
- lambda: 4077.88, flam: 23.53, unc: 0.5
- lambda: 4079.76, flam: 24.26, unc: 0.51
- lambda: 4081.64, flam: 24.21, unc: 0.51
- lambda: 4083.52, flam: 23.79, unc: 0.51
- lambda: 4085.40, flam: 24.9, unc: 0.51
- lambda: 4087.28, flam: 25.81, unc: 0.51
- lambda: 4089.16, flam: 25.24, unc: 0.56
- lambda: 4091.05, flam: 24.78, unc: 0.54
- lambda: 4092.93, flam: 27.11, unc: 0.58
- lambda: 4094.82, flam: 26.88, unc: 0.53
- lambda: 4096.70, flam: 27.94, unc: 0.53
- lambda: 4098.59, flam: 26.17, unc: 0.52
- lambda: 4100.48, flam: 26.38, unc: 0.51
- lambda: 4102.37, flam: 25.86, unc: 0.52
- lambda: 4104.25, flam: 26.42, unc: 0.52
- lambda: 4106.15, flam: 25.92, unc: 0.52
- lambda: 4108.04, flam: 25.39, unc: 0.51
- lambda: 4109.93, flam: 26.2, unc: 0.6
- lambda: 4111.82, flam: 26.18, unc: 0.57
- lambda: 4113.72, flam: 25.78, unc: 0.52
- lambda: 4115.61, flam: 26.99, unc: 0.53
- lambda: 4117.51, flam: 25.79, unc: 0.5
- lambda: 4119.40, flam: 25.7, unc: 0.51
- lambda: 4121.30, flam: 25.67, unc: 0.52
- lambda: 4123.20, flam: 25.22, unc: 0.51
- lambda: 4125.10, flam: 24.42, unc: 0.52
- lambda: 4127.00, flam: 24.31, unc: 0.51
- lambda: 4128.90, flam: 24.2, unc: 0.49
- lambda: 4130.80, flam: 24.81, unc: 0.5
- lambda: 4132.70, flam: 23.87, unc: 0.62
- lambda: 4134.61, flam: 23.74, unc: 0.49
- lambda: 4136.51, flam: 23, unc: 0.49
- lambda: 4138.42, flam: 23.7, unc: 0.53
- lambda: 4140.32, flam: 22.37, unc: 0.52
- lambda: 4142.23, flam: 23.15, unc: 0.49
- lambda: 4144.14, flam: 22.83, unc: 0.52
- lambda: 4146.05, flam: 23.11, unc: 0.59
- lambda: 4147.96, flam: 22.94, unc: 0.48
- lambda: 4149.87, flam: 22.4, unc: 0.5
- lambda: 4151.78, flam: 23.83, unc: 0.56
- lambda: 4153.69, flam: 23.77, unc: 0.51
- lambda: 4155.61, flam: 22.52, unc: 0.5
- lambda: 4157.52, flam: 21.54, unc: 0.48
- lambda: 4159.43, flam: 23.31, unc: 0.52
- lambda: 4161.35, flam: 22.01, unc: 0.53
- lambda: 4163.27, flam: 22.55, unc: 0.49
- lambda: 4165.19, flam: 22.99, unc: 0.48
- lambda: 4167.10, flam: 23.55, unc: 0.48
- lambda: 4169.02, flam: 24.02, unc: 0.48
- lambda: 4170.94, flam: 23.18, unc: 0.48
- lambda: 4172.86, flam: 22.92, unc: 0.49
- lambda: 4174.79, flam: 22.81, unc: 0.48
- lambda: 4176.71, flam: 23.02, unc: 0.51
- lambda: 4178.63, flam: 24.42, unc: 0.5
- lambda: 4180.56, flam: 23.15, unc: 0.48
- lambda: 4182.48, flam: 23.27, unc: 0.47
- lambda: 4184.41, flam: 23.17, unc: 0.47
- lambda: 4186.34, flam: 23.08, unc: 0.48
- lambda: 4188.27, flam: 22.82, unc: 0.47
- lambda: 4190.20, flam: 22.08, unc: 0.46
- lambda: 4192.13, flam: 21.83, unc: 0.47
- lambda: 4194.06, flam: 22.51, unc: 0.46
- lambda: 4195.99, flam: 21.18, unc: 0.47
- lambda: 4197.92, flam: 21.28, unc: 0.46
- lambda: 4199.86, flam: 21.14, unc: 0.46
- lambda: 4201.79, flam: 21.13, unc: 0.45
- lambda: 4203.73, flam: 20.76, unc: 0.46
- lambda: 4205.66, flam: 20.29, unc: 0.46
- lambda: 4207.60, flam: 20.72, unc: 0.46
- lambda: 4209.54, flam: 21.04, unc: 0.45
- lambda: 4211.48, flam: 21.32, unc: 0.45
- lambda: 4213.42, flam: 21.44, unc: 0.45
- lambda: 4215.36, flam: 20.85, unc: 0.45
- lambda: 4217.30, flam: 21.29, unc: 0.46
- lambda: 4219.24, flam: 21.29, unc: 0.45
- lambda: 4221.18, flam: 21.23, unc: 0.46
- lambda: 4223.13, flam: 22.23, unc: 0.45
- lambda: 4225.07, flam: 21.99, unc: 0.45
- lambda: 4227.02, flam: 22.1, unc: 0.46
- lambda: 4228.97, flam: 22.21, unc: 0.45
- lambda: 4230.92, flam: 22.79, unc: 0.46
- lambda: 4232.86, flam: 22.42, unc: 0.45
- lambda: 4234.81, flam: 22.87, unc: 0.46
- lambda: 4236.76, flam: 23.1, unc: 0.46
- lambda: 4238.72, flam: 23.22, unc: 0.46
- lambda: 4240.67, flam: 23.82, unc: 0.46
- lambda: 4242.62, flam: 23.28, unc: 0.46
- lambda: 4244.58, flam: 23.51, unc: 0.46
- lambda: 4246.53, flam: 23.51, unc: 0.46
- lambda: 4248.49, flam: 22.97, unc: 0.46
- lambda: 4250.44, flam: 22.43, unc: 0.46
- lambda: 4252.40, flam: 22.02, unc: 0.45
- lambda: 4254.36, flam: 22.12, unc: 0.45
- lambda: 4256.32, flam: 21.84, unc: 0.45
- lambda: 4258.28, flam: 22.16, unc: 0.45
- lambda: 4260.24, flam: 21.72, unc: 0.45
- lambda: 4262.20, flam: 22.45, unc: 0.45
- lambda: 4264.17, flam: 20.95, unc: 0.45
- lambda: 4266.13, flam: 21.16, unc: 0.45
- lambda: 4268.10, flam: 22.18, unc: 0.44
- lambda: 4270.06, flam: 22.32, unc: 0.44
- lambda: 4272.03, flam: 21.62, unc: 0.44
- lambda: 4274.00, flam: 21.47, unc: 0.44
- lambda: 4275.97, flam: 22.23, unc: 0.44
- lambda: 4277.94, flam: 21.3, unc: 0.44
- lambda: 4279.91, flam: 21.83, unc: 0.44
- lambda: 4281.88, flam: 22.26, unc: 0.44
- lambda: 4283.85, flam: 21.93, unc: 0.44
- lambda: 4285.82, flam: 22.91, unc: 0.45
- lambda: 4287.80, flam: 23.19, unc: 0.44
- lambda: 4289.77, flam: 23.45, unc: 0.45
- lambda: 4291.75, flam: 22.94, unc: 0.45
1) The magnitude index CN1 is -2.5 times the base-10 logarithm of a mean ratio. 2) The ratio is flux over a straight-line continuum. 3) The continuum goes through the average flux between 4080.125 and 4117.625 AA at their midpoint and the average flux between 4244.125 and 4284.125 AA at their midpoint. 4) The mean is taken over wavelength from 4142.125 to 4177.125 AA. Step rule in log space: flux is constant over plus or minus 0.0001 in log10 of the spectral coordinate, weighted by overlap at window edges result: 0.069 mag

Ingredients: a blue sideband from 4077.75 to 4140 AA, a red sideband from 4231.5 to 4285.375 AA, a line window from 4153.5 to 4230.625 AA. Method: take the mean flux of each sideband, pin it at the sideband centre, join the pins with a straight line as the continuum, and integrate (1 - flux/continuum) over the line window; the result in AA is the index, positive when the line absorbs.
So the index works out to 4.7 AA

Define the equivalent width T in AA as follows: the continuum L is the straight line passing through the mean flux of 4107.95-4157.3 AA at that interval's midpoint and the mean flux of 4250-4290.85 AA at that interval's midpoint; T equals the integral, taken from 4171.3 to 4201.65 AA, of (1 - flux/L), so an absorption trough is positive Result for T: 1.1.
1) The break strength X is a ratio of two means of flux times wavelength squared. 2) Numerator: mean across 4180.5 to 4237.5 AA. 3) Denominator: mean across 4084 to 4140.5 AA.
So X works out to 0.90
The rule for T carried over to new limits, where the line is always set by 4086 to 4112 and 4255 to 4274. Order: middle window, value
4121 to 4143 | 1.1 AA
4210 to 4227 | 1.1 AA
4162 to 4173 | 0.5 AA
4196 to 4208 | 1.3 AA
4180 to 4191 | 0.4 AA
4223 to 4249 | -0.4 AA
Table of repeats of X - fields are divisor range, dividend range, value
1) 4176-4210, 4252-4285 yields 1.03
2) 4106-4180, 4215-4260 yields 0.98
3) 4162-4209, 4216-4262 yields 1.03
